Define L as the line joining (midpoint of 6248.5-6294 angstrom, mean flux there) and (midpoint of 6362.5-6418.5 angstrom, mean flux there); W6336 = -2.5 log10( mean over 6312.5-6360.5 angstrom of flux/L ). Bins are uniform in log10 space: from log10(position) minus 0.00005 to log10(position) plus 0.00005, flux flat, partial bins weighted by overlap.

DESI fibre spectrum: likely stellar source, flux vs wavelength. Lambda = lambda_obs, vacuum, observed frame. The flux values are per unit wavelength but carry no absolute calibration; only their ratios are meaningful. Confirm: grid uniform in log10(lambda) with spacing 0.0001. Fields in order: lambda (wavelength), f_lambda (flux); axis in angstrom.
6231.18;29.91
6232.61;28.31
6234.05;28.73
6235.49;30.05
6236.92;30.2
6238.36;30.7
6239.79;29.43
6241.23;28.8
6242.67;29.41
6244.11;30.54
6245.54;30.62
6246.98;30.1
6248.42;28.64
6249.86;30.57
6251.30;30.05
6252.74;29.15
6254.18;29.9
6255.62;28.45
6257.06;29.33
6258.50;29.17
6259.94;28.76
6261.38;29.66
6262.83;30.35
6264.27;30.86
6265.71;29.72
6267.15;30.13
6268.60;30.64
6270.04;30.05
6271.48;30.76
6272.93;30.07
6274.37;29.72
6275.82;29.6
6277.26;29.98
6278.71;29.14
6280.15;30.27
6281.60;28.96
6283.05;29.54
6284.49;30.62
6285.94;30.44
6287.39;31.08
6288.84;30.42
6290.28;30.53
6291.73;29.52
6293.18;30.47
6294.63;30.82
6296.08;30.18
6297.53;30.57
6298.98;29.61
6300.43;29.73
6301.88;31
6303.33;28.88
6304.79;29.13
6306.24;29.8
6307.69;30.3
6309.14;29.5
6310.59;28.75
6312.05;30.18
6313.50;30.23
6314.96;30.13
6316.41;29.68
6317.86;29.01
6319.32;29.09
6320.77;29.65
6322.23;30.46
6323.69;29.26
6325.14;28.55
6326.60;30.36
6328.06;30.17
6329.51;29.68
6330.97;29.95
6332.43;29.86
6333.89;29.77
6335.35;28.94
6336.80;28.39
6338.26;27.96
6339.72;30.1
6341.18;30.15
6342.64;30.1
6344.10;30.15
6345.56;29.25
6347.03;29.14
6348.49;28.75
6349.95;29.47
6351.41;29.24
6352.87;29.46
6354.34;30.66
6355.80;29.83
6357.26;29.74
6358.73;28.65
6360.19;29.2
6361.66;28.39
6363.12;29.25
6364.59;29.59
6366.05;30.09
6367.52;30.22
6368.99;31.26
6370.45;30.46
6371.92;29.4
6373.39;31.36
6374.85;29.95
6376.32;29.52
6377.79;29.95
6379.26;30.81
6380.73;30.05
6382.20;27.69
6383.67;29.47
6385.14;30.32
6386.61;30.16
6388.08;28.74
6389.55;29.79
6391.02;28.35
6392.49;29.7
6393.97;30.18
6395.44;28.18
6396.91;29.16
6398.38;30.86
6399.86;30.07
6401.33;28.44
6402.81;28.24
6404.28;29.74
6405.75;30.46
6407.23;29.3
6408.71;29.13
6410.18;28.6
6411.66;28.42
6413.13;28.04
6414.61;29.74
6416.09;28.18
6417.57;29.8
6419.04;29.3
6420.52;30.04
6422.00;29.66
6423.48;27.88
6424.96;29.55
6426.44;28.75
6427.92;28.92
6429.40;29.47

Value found 0.006 mag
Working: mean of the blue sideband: 29.9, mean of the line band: 29.6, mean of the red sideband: 29.5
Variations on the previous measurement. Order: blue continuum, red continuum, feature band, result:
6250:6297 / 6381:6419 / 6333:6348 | 0.01 mag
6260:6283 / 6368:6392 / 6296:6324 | 0.01 mag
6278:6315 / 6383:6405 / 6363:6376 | -0.02 mag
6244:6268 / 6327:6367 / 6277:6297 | -0.02 mag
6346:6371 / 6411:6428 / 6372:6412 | -0.01 mag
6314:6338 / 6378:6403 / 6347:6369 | 0.00 mag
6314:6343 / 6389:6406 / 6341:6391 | -0.01 mag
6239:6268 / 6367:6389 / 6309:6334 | 0.01 mag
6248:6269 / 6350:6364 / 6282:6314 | -0.02 mag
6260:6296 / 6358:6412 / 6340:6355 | 0.00 mag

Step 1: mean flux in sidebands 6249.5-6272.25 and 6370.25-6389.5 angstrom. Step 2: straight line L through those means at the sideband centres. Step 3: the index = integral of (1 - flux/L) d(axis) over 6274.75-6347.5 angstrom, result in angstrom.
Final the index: 0.1 angstrom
